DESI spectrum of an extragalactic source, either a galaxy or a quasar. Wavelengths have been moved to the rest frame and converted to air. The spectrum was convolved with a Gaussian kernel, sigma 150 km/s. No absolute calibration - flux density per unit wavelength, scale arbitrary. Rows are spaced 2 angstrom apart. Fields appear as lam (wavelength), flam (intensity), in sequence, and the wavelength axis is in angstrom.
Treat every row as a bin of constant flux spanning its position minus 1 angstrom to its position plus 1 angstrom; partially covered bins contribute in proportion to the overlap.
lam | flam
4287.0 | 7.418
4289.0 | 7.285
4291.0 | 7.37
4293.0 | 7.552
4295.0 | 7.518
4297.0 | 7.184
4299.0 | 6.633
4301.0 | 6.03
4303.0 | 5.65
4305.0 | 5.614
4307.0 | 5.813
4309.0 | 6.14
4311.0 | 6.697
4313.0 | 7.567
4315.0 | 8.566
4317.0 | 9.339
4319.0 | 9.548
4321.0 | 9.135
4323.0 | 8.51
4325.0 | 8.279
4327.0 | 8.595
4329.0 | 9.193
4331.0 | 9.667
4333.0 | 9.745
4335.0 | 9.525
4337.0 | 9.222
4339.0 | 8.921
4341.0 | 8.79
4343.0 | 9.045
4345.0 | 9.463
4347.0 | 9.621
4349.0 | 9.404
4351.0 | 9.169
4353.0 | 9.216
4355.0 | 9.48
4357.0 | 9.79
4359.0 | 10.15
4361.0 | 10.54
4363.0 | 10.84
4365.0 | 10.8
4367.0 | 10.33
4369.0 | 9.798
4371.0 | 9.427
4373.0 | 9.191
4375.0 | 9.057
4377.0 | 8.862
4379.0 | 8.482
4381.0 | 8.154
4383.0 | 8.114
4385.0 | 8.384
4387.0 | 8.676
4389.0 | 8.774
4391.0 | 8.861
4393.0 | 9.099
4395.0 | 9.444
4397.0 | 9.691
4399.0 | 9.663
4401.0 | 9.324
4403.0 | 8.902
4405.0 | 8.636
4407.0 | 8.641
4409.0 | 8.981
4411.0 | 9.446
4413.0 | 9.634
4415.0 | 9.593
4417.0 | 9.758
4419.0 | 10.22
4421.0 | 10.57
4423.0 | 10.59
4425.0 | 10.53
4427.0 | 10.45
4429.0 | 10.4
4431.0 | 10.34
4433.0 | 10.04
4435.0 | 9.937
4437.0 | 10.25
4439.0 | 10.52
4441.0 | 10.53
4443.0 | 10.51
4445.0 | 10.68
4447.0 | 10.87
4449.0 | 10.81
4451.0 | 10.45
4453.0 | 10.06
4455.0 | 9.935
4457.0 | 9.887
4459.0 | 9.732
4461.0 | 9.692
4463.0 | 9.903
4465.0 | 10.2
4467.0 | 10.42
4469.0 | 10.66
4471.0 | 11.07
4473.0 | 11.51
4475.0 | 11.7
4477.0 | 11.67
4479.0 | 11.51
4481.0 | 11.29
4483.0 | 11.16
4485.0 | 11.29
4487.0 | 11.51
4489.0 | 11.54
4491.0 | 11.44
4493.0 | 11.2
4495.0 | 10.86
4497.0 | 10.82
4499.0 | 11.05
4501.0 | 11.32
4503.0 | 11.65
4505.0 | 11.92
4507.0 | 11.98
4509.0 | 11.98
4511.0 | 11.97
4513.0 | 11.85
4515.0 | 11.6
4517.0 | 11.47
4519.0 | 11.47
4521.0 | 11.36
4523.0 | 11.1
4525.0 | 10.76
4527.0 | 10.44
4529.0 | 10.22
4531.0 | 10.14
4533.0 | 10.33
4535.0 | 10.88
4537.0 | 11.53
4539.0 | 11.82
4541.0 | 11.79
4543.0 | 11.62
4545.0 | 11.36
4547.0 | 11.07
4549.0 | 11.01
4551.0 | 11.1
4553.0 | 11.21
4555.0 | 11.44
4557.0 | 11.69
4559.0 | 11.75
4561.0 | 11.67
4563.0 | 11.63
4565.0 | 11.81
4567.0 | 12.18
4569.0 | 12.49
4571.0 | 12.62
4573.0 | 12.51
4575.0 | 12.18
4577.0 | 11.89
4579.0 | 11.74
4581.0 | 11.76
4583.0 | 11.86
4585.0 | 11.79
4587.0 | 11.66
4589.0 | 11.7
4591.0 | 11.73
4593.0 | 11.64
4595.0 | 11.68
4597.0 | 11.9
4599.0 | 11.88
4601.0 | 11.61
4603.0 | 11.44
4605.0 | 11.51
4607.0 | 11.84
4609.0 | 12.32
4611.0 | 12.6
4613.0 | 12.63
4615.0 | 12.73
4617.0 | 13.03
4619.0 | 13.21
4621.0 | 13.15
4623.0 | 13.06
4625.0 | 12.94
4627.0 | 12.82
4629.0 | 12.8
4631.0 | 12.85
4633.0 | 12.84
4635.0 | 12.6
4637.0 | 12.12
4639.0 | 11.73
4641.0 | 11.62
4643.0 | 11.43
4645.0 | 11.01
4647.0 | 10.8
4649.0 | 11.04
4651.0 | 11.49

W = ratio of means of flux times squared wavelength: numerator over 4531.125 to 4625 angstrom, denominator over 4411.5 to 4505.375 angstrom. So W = 1.2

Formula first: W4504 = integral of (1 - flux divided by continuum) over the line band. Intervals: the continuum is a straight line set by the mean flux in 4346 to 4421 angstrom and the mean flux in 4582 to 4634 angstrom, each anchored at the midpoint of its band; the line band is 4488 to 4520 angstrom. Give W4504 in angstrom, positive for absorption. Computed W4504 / -1.7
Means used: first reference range 9.37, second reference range 12.3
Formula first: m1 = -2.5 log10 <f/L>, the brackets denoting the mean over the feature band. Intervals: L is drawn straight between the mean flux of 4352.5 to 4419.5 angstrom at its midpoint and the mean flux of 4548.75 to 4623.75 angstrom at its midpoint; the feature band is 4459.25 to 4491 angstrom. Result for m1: -0.05 mag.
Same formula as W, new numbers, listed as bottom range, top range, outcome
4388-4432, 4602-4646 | 1.41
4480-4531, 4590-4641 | 1.14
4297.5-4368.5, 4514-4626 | 1.50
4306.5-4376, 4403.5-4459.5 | 1.15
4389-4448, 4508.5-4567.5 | 1.21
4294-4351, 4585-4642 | 1.70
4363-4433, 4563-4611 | 1.37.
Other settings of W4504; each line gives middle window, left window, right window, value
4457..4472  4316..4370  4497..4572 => 0.7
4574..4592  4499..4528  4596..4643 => 0.4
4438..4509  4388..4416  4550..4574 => -3.6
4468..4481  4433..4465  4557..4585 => -0.9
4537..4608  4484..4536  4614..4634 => 2.6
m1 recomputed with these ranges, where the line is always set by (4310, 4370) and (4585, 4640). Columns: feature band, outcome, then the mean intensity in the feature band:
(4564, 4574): -0.05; 12.3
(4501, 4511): -0.07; 11.8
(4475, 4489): -0.06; 11.4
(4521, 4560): 0.04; 11.1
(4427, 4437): 0.01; 10.2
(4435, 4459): 0.01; 10.4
